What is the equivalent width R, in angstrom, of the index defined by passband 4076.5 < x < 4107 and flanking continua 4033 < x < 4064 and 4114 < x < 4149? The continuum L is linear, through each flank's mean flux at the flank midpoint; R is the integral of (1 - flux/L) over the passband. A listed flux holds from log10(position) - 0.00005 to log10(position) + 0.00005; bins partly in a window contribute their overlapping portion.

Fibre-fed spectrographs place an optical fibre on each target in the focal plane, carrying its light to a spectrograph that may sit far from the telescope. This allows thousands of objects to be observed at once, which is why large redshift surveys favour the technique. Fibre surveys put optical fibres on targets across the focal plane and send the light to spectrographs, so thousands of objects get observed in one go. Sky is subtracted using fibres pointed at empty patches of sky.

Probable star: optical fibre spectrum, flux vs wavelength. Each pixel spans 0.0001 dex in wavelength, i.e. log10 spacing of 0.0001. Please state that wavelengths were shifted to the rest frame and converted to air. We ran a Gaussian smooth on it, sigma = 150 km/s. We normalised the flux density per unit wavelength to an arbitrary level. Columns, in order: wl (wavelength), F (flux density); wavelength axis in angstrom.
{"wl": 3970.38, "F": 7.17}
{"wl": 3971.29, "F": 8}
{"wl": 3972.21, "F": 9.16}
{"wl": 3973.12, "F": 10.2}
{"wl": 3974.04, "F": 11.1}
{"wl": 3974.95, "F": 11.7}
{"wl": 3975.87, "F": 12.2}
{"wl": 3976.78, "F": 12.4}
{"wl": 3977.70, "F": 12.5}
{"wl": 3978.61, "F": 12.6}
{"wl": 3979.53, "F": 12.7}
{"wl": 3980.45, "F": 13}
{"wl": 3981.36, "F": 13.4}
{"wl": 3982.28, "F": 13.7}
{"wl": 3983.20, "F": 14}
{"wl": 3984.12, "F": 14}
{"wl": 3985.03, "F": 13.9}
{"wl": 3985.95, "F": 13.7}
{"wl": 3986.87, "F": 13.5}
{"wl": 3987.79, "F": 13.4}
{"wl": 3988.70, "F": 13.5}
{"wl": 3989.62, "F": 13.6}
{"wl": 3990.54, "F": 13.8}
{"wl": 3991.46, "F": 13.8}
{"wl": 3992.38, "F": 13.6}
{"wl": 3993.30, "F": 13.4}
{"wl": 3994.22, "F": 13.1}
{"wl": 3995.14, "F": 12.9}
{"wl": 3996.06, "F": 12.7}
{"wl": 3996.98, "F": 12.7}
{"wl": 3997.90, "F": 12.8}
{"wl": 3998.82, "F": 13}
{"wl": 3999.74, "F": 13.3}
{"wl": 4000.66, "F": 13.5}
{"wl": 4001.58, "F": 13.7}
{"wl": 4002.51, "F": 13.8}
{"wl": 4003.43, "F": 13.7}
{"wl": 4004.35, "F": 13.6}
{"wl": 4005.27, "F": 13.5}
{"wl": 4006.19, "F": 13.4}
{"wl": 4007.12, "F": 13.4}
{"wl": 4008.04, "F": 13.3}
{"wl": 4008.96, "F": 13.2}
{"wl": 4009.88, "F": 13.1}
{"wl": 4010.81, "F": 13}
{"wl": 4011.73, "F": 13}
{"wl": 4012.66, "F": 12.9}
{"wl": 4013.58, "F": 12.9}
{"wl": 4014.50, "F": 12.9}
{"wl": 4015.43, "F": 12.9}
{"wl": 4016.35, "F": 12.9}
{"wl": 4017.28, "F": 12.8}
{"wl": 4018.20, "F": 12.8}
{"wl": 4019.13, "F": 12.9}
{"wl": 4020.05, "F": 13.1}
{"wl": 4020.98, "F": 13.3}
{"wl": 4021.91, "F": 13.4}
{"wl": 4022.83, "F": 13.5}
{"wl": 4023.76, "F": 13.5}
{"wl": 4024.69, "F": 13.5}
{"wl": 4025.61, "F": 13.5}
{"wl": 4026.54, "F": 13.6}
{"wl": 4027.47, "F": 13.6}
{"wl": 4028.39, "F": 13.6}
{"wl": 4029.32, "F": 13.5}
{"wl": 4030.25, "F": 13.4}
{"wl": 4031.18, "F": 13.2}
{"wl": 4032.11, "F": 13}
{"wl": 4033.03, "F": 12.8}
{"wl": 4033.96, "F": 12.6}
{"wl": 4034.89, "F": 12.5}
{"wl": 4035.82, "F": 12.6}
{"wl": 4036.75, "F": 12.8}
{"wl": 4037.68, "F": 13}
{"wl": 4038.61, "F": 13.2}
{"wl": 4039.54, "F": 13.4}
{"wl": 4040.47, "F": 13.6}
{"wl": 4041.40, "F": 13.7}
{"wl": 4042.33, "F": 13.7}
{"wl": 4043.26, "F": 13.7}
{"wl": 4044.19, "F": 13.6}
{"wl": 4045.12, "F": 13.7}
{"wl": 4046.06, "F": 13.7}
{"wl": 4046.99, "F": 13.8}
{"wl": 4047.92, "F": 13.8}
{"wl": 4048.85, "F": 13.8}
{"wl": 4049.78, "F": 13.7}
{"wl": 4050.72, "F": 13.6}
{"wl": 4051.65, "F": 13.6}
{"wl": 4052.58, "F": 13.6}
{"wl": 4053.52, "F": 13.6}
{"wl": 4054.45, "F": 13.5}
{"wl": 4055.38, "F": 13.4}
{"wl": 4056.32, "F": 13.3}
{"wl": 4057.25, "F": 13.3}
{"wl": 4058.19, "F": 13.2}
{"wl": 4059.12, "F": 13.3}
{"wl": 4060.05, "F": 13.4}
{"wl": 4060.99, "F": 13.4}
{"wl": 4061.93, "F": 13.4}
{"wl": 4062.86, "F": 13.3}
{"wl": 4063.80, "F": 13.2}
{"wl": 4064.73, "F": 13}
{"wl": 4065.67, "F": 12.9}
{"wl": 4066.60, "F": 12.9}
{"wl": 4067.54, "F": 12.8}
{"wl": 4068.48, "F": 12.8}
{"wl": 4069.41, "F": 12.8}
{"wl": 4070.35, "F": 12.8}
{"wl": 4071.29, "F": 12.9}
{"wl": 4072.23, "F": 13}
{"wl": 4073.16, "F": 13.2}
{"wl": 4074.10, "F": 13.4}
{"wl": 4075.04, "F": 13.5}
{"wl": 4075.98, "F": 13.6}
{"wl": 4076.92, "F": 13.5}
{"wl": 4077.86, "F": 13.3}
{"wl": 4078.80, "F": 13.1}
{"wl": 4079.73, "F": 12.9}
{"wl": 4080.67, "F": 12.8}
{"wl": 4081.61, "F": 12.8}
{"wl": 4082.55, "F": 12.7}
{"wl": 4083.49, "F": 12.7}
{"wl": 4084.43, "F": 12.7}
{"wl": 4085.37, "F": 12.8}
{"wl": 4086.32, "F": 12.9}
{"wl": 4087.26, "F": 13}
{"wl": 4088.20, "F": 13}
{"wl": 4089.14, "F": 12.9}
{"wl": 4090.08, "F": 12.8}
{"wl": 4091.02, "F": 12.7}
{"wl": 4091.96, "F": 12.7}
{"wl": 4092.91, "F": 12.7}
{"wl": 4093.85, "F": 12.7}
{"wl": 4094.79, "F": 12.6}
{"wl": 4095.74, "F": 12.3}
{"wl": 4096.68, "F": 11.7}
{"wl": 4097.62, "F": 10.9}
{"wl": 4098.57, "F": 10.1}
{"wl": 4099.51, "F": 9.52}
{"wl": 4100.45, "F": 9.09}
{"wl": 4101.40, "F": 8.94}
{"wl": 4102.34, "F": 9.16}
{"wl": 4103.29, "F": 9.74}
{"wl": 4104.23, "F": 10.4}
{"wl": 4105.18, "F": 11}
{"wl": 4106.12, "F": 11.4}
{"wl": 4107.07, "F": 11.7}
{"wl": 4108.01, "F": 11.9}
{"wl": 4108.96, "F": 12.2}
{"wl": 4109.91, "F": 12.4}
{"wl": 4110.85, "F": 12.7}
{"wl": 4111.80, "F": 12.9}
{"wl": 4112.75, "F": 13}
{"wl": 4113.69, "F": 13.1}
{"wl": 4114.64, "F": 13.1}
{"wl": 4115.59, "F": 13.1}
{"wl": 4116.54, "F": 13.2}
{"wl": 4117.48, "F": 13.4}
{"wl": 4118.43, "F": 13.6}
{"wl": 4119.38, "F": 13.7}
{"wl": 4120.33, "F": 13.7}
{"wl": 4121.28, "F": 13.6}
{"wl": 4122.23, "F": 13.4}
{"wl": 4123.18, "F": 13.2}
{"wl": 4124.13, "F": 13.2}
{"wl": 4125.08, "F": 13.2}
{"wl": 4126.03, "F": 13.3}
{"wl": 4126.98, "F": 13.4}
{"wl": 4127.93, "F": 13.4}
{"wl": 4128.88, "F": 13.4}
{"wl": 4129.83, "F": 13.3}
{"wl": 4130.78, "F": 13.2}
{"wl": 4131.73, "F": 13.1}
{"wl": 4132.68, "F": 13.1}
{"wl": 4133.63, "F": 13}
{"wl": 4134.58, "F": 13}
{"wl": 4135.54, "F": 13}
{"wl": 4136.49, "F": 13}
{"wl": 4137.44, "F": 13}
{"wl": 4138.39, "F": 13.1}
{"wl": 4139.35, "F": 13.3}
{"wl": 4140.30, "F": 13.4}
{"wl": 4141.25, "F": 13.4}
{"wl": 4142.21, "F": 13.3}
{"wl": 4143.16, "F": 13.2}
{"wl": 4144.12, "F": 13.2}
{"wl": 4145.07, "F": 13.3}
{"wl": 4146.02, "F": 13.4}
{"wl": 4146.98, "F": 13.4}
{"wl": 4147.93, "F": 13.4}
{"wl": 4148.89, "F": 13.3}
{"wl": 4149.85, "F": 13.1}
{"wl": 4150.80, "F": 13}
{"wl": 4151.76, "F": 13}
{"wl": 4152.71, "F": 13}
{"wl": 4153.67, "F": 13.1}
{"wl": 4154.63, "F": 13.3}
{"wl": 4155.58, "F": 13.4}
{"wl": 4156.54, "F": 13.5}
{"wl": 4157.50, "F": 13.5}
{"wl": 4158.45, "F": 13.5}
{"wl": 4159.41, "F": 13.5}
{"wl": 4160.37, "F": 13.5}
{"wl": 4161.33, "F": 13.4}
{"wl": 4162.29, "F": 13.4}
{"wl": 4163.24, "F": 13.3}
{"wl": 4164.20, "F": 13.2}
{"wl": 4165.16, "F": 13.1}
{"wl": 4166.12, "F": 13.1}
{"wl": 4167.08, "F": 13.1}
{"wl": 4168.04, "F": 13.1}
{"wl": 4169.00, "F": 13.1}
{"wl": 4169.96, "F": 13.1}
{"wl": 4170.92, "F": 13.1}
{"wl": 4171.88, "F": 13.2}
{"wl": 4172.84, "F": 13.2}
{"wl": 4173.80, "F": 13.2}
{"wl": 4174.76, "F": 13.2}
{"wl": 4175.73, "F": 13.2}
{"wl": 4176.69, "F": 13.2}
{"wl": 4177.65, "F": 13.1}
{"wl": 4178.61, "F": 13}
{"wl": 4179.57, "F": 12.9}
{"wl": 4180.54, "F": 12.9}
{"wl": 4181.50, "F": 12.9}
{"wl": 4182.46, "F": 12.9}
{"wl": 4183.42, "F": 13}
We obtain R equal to 3.2 angstrom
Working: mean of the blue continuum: 13.4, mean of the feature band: 11.9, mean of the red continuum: 13.3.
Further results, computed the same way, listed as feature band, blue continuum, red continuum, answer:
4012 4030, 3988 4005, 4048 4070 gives 0.2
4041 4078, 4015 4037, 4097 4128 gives -1.8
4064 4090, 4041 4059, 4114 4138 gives 0.9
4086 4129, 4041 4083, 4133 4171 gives 3.2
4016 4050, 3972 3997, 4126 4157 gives -0.8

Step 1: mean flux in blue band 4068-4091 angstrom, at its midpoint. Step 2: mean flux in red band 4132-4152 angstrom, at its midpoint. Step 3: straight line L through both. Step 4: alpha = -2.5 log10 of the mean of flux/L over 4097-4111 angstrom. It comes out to 0.216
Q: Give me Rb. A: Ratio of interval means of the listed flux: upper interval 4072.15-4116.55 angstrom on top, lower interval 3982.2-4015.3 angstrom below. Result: 0.91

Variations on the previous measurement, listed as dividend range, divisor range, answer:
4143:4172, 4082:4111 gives 1.13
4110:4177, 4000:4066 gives 0.99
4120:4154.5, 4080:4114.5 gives 1.11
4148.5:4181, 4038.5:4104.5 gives 1.03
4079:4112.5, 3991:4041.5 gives 0.90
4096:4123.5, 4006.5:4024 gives 0.91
